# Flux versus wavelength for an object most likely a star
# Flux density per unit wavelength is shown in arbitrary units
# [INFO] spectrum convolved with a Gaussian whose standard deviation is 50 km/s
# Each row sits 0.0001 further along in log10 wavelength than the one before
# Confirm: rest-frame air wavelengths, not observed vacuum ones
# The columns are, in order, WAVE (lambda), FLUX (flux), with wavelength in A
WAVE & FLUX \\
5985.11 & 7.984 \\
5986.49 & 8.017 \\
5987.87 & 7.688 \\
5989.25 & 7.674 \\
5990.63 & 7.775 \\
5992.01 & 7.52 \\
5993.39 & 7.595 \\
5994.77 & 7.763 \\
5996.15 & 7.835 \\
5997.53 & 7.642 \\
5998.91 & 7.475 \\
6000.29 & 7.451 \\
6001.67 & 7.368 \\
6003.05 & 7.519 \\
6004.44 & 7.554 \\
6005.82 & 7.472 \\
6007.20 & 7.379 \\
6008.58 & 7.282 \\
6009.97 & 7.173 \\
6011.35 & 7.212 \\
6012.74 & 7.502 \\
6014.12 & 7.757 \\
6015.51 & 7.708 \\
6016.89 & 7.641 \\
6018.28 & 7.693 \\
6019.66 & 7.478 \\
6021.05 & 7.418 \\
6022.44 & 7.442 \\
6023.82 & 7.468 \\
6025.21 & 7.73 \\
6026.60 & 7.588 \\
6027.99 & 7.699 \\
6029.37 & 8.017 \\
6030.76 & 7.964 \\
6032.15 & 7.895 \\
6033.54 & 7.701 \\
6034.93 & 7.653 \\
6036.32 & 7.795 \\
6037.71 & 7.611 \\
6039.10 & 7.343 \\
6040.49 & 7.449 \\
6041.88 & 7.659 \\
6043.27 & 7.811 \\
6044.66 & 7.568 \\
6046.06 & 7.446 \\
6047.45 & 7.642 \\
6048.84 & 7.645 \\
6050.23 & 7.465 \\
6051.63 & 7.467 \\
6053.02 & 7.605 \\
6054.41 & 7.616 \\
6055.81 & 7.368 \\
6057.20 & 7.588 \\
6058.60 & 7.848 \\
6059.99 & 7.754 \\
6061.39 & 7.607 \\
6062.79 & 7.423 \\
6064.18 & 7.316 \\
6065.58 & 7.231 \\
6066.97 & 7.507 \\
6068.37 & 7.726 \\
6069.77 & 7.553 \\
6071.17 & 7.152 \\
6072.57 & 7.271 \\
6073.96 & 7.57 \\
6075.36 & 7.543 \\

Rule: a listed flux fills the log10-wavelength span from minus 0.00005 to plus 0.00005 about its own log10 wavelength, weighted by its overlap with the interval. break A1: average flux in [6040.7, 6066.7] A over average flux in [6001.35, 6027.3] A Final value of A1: 1.01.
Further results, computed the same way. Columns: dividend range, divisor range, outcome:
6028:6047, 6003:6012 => 1.04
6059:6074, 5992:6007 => 0.99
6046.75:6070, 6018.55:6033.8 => 0.98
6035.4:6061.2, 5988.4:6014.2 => 1.01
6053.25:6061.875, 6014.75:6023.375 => 1.01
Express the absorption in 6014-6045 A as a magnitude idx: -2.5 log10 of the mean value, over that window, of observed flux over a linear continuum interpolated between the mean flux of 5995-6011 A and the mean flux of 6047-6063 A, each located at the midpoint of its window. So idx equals -0.02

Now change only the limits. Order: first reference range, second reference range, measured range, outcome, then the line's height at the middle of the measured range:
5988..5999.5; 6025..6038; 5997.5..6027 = 0.03 mag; 7.72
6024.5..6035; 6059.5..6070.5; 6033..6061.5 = 0.01 mag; 7.65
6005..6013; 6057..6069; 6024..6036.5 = -0.05 mag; 7.42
